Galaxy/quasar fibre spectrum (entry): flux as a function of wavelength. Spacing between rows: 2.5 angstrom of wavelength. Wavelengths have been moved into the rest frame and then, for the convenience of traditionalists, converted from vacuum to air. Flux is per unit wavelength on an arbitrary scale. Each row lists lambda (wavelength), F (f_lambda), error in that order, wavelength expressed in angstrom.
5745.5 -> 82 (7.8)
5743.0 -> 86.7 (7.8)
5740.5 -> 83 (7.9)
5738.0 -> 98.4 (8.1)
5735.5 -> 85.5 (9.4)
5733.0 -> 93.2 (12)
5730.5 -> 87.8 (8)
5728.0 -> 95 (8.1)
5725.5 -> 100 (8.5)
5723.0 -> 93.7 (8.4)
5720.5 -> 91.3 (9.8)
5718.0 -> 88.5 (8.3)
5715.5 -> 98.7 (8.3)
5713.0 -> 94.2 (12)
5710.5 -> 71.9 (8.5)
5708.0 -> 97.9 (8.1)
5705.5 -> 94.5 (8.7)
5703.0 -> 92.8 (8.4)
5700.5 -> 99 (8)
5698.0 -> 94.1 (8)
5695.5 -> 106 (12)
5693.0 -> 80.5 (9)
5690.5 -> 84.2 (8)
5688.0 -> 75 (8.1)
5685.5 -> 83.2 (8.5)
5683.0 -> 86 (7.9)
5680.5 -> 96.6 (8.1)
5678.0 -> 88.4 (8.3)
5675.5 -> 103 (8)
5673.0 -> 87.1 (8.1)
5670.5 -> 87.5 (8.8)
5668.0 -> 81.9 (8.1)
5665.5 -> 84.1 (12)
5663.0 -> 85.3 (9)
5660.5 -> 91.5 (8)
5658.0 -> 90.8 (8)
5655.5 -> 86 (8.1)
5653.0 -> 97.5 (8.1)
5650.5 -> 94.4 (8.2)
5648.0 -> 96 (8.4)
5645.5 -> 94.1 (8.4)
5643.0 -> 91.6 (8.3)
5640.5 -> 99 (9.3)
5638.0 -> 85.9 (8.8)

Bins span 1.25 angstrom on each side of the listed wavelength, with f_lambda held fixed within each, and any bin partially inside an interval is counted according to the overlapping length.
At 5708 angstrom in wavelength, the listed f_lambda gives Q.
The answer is 97.9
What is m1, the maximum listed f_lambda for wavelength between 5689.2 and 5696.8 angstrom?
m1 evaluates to 106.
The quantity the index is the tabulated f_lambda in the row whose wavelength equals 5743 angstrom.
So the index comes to 86.7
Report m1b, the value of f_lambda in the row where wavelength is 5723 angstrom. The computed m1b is 93.7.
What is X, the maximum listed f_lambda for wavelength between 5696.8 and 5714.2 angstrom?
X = 99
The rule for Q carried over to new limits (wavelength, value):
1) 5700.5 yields 99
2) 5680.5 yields 96.6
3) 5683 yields 86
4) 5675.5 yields 103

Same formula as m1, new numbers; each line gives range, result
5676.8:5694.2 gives 96.6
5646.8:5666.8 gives 97.5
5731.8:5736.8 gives 93.2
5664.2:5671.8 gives 87.5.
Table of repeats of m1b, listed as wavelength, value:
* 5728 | 95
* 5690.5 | 84.2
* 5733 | 93.2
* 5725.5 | 100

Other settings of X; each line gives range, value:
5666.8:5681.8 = 103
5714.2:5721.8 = 98.7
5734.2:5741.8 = 98.4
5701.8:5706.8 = 94.5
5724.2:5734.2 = 100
